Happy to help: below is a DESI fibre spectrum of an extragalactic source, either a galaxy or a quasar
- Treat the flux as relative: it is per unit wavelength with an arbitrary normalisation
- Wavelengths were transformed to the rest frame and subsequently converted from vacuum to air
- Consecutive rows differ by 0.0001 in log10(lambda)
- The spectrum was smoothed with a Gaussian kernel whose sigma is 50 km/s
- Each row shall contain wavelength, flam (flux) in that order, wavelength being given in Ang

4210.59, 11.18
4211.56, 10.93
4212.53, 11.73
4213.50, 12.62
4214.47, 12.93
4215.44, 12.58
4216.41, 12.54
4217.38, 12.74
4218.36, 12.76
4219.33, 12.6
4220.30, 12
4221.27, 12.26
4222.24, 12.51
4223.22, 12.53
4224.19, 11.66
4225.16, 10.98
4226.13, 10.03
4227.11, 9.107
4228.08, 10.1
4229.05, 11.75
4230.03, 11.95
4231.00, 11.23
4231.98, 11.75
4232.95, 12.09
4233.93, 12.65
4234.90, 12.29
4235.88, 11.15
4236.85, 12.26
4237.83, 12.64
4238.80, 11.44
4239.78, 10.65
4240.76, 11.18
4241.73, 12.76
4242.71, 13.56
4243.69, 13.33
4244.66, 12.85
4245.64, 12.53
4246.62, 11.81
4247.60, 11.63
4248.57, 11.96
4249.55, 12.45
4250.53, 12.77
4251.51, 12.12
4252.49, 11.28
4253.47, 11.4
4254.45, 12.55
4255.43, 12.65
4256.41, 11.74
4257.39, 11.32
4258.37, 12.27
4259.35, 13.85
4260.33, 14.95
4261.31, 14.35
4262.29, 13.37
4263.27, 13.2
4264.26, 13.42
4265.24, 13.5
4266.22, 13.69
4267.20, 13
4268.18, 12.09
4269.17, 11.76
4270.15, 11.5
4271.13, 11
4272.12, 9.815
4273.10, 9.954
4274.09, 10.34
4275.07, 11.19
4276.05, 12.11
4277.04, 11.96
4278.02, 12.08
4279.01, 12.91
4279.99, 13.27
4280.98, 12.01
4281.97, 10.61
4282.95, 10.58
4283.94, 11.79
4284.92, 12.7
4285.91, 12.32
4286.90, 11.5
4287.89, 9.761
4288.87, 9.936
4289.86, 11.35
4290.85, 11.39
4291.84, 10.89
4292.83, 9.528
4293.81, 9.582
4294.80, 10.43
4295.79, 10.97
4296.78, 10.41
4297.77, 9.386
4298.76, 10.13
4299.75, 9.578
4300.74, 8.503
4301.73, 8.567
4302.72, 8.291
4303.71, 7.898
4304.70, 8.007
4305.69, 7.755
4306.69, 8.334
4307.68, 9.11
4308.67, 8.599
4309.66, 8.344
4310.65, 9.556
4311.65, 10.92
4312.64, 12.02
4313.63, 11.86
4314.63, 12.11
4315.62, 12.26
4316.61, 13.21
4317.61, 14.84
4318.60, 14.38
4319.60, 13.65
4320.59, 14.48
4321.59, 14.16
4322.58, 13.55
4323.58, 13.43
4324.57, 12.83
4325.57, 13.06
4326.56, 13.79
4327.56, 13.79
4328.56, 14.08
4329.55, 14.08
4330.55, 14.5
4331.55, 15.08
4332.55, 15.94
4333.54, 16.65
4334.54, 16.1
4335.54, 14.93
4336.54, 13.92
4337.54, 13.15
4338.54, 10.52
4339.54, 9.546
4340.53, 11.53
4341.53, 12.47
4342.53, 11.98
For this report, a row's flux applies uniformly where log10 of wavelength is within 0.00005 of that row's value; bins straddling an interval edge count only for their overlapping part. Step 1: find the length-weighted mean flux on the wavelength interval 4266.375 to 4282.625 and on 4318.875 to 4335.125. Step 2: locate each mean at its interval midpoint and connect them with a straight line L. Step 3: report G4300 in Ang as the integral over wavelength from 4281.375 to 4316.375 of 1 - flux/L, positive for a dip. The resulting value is 7.3 Ang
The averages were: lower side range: 11.6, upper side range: 14.3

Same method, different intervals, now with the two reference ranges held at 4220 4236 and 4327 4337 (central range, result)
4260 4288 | 1.9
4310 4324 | 1.5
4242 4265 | -0.6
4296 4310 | 5.1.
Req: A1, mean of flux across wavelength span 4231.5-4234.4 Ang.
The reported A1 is 12.2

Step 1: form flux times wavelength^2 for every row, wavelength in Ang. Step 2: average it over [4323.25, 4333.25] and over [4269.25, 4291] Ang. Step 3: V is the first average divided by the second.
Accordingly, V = 1.27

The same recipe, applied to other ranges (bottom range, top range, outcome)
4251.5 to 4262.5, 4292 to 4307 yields 0.74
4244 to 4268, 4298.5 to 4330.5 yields 0.93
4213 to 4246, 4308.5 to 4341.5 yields 1.14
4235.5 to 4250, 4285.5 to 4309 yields 0.82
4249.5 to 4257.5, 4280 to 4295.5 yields 0.93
